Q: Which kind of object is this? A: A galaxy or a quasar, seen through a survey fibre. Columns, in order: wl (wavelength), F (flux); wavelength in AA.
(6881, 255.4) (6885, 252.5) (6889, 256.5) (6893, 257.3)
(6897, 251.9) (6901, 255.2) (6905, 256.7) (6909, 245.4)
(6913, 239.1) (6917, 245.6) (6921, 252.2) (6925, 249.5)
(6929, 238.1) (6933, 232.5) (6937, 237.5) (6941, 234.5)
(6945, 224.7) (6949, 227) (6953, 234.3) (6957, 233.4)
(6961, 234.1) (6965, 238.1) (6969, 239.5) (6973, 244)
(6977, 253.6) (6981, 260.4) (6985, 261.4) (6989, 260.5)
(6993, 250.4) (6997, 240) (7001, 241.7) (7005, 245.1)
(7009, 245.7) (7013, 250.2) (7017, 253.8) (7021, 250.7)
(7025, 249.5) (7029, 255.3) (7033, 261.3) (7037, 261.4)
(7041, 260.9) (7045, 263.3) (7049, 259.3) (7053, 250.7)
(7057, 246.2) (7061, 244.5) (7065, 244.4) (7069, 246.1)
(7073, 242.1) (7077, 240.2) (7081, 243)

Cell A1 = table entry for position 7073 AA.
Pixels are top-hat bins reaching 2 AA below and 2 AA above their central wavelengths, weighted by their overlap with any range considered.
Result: 242.1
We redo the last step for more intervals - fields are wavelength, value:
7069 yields 246.1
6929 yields 238.1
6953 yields 234.3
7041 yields 260.9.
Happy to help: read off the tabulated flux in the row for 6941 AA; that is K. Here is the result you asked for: 234.5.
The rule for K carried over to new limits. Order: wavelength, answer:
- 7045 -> 263.3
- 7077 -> 240.2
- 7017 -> 253.8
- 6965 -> 238.1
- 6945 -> 224.7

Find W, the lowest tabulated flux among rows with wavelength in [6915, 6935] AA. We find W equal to 232.5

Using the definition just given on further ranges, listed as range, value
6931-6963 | 224.7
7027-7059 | 246.2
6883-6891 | 252.5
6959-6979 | 234.1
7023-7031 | 249.5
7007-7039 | 245.7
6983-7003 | 240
